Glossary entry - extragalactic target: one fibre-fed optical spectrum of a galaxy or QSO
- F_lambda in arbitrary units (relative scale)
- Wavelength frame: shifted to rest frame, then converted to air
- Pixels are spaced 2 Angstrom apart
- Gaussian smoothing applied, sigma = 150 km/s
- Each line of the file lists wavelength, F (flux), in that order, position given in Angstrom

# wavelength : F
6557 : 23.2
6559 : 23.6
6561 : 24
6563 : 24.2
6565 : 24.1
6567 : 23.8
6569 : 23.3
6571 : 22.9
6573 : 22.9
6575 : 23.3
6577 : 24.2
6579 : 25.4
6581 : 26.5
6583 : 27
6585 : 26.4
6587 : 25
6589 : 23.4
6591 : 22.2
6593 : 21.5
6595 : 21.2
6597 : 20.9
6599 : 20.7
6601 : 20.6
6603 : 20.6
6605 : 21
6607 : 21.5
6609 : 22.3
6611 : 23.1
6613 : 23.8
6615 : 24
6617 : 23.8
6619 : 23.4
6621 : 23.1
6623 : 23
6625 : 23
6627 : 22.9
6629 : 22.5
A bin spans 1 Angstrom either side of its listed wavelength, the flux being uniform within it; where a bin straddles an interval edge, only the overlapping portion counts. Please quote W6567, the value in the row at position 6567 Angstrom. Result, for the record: 23.8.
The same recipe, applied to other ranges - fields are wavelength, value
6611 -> 23.1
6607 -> 21.5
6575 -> 23.3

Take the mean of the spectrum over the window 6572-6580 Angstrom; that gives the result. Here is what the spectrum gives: 23.9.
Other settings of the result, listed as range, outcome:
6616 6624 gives 23.3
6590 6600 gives 21.3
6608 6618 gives 23.4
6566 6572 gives 23.3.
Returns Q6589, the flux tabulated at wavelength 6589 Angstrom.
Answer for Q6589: 23.4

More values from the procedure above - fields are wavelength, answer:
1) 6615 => 24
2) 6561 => 24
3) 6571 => 22.9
